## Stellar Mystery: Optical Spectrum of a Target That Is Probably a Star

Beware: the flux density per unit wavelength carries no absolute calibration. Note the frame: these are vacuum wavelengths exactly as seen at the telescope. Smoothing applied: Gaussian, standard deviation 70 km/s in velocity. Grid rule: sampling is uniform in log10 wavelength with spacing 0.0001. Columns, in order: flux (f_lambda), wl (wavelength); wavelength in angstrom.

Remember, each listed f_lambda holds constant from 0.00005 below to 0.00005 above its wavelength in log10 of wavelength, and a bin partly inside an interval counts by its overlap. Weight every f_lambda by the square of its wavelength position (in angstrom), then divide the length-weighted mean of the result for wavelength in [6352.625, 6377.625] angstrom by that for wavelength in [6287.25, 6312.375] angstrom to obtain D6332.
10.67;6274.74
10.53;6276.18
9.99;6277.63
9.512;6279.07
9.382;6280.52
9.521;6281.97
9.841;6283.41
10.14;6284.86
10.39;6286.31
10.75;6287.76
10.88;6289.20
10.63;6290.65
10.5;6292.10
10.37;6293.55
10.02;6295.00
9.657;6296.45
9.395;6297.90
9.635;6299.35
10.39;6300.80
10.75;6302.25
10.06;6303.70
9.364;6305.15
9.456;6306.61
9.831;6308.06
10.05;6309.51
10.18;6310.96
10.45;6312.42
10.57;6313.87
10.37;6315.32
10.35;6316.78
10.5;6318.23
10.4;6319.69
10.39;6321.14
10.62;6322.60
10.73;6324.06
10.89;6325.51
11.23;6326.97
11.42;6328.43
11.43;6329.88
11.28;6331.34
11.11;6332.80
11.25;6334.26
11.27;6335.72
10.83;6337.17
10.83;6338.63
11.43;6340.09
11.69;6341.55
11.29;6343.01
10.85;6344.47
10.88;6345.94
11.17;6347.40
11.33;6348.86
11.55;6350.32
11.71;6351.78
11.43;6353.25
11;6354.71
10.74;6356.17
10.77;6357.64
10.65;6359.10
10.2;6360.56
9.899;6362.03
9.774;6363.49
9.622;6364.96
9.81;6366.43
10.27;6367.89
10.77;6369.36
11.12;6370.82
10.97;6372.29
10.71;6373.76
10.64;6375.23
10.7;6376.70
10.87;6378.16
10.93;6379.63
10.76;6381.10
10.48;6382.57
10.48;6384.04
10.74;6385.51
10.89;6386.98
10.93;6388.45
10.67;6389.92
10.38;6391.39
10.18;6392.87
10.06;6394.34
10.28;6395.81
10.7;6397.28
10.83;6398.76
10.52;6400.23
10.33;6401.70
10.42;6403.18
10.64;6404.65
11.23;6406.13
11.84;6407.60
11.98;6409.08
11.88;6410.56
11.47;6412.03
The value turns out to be 1.06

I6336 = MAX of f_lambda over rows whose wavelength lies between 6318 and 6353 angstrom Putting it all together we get 11.71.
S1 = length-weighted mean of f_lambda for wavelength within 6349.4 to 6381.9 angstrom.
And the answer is 10.7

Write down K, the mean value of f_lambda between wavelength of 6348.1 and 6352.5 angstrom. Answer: 11.5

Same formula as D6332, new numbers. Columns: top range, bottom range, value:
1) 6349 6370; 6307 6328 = 1.03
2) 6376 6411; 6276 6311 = 1.11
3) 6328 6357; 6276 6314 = 1.13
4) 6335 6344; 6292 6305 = 1.13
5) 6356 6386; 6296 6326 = 1.05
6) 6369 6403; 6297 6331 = 1.05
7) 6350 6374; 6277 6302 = 1.08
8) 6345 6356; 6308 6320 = 1.10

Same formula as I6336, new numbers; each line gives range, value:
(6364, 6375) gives 11.12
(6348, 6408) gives 11.84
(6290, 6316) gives 10.75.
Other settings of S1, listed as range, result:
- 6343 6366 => 10.8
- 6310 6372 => 10.8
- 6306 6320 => 10.2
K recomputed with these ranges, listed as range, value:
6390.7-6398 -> 10.3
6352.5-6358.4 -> 11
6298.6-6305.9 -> 10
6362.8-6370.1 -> 10.1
